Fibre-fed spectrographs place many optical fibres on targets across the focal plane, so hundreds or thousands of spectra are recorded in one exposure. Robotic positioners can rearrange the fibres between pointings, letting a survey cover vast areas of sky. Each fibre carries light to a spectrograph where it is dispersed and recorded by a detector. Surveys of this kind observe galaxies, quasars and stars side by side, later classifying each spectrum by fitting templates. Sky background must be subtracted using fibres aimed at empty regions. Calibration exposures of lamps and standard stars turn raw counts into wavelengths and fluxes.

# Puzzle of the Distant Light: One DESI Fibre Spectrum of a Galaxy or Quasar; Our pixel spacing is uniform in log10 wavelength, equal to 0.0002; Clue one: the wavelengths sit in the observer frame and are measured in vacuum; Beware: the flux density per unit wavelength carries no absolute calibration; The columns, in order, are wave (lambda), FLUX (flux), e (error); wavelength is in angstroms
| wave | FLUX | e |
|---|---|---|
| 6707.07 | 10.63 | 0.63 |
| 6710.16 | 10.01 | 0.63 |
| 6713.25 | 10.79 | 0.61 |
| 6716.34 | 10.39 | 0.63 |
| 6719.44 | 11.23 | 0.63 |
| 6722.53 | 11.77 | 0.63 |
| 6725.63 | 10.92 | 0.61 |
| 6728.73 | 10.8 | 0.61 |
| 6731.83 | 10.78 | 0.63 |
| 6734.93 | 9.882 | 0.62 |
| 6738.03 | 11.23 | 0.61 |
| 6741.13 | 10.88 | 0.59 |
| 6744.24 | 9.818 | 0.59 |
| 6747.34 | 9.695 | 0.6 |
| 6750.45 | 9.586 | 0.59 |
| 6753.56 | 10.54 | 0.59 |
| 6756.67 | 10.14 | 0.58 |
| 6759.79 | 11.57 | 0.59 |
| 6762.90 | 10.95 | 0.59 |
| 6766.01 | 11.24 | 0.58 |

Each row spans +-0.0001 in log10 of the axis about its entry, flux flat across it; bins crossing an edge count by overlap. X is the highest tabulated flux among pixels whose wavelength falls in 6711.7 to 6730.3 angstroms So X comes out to 11.77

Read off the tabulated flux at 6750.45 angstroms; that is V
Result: 9.586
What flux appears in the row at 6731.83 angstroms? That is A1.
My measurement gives 10.78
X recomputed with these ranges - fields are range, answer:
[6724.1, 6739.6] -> 11.23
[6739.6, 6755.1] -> 10.88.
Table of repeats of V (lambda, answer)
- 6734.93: 9.882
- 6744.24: 9.818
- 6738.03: 11.23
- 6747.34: 9.695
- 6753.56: 10.54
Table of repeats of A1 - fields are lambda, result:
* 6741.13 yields 10.88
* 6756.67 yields 10.14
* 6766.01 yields 11.24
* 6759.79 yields 11.57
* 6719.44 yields 11.23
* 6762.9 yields 10.95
